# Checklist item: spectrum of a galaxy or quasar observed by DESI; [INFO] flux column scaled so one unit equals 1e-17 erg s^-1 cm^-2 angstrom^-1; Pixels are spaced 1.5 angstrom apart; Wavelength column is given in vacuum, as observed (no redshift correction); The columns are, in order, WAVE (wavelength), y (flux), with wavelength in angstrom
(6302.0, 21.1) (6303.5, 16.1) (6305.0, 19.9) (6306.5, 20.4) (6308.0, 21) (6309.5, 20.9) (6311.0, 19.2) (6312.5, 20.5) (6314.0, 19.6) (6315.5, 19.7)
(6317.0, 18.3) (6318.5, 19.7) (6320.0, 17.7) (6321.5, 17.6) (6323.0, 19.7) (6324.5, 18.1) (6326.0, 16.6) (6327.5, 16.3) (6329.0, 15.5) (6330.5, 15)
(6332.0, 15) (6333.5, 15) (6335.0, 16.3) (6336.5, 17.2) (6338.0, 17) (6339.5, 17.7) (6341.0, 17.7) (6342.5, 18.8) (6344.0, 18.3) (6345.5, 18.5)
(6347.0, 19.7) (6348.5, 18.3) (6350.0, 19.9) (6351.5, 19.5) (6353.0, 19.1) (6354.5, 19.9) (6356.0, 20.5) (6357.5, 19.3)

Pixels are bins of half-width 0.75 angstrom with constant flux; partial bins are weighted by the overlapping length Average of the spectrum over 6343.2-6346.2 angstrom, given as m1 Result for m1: 18.4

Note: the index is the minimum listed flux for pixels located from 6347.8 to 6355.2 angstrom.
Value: 18.3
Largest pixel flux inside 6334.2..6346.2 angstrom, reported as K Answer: 18.8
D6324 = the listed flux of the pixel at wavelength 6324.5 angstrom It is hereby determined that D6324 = 18.1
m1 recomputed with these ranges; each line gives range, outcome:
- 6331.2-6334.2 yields 15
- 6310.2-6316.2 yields 19.8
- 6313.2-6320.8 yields 19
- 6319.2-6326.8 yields 17.9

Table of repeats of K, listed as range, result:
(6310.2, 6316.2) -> 20.5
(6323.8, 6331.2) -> 18.1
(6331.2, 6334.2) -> 15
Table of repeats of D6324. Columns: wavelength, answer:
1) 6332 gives 15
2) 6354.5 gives 19.9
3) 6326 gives 16.6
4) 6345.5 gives 18.5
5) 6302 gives 21.1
